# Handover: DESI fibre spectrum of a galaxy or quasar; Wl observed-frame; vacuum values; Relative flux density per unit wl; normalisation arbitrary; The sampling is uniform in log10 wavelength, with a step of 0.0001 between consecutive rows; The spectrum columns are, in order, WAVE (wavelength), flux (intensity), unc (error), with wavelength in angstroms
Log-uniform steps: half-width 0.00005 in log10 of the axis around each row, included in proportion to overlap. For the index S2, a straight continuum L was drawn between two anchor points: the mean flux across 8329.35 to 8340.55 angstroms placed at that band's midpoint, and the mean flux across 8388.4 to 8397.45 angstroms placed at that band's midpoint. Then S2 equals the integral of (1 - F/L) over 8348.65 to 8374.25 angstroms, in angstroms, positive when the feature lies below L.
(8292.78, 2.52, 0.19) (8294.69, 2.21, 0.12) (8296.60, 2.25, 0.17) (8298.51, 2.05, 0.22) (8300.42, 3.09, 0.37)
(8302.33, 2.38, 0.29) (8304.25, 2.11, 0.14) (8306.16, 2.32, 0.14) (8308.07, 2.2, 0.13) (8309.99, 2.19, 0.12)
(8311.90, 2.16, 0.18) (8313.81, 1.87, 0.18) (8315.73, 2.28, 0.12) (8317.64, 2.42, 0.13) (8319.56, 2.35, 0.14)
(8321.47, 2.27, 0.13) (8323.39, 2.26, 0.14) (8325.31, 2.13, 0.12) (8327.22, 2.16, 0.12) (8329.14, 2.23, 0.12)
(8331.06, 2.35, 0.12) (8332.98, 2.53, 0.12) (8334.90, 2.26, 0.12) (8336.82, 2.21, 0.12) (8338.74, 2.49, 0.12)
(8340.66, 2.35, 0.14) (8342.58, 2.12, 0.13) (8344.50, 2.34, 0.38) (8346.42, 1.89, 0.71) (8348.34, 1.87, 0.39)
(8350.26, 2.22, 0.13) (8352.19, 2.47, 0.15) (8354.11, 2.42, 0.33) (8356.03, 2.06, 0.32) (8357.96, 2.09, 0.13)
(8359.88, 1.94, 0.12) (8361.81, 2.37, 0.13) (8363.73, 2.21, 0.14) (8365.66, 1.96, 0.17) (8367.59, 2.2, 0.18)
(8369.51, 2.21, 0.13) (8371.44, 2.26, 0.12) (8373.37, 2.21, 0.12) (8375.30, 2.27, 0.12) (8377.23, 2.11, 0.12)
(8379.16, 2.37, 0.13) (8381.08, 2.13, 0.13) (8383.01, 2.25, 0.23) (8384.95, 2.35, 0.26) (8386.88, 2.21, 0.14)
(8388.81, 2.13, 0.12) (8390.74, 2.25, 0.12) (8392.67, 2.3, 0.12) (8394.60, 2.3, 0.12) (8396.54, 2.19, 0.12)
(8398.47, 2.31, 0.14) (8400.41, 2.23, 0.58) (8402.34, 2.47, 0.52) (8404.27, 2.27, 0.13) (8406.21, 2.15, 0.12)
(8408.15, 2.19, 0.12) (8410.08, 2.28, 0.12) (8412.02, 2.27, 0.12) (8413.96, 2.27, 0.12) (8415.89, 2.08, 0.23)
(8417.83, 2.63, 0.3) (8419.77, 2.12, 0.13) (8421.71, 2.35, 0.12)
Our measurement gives 1.23 angstroms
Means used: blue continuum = 2.36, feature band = 2.19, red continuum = 2.24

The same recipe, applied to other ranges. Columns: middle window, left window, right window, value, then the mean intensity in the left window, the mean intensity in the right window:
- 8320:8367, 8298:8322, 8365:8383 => 0.50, 2.29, 2.2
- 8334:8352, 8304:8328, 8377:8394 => 0.15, 2.21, 2.24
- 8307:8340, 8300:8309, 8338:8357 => 0.72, 2.38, 2.22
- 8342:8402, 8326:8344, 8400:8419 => 2.27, 2.3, 2.28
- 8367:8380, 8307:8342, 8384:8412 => 0.16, 2.26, 2.26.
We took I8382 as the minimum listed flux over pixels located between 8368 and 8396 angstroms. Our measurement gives 2.11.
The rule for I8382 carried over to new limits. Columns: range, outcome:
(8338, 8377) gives 1.87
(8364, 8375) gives 1.96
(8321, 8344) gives 2.12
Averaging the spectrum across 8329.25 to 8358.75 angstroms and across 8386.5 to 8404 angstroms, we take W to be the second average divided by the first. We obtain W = 1.0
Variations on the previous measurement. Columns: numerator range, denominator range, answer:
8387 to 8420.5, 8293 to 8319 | 0.99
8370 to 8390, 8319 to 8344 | 0.97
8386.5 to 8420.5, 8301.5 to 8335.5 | 1.01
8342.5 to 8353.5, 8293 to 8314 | 0.95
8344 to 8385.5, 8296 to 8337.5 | 0.96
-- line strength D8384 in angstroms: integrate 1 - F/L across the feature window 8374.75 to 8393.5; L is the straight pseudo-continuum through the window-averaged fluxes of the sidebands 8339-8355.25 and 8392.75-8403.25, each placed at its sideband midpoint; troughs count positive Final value 0.3 angstroms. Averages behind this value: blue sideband 2.22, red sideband 2.3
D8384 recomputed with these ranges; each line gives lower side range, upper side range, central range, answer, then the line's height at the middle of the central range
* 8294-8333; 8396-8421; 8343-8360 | 0.87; 2.27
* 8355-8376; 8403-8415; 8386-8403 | -0.35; 2.22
